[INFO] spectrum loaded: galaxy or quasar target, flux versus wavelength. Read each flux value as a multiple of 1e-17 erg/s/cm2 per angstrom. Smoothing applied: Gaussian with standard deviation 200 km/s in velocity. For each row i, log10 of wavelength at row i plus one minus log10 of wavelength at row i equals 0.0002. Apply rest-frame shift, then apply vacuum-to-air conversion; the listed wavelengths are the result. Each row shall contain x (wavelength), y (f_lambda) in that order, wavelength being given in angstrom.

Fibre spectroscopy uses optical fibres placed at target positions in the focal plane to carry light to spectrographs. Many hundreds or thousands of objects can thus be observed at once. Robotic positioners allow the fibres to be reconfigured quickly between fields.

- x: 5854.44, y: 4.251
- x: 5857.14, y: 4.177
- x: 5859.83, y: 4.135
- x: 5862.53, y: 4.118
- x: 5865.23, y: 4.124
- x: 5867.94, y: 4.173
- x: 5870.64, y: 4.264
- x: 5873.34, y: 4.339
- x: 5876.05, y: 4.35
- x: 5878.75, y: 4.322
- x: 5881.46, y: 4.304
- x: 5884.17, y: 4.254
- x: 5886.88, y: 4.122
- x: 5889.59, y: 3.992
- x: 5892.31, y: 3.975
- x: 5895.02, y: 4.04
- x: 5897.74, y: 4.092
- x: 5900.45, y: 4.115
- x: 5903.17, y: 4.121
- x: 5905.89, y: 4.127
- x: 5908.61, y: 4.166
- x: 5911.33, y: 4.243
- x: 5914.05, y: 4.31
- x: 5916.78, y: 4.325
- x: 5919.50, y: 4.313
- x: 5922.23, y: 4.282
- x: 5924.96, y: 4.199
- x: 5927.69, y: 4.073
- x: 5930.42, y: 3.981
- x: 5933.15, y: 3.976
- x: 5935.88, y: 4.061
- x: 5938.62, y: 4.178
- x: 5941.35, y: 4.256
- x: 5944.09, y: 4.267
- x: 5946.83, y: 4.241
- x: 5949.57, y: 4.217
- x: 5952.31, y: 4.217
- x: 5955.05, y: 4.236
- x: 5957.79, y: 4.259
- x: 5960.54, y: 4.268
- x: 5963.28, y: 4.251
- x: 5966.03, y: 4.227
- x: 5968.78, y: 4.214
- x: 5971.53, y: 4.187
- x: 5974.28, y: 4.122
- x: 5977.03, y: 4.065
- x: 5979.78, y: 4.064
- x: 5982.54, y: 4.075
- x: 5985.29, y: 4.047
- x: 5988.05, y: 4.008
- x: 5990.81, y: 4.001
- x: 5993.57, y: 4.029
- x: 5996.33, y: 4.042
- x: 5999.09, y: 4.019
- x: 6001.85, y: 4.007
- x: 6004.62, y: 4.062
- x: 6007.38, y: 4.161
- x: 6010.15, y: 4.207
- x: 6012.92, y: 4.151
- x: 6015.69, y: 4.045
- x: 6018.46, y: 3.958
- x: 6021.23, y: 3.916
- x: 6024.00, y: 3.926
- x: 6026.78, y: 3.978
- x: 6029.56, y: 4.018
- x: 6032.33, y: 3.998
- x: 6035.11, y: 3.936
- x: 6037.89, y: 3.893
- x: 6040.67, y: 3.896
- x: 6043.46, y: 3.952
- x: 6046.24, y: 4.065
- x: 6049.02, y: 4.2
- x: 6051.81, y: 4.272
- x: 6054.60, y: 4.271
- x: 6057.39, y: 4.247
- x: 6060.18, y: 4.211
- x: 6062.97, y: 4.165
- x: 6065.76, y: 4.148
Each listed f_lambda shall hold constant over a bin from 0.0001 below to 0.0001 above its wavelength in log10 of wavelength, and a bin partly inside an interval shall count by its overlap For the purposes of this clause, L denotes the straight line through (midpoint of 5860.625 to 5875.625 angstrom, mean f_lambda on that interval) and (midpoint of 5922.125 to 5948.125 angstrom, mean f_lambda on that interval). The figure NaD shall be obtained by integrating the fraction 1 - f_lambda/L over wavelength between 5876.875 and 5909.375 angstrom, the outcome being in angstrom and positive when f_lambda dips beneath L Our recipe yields 0.4 angstrom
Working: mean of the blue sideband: 4.21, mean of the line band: 4.14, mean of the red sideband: 4.14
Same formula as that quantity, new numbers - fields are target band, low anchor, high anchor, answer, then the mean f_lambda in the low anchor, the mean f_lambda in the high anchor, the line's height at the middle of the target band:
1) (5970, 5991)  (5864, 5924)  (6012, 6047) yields -0.1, 4.2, 3.98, 4.06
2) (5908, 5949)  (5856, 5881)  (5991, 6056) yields -0.4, 4.23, 4.04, 4.16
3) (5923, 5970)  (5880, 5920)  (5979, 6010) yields -0.9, 4.16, 4.05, 4.11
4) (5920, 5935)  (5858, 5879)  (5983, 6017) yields 0.1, 4.22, 4.07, 4.15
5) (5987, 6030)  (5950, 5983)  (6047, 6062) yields 1.8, 4.19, 4.23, 4.21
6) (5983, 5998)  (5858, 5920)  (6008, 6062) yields 0.3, 4.19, 4.06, 4.1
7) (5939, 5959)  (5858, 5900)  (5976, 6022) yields -0.7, 4.17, 4.05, 4.1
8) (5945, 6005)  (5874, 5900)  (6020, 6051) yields -1.1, 4.16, 3.99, 4.06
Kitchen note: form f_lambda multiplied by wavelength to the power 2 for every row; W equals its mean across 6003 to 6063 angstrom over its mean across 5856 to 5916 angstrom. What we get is 1.02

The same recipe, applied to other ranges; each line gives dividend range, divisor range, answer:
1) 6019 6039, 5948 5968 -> 0.96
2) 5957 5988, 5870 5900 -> 1.02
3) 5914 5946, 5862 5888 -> 1.00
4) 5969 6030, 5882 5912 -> 1.02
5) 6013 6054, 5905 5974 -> 0.99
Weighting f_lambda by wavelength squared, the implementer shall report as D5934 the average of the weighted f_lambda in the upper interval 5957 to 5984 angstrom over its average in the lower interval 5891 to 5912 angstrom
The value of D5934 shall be 1.0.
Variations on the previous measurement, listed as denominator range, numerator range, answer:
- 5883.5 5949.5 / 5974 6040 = 1.00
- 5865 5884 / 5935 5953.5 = 1.01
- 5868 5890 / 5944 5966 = 1.02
